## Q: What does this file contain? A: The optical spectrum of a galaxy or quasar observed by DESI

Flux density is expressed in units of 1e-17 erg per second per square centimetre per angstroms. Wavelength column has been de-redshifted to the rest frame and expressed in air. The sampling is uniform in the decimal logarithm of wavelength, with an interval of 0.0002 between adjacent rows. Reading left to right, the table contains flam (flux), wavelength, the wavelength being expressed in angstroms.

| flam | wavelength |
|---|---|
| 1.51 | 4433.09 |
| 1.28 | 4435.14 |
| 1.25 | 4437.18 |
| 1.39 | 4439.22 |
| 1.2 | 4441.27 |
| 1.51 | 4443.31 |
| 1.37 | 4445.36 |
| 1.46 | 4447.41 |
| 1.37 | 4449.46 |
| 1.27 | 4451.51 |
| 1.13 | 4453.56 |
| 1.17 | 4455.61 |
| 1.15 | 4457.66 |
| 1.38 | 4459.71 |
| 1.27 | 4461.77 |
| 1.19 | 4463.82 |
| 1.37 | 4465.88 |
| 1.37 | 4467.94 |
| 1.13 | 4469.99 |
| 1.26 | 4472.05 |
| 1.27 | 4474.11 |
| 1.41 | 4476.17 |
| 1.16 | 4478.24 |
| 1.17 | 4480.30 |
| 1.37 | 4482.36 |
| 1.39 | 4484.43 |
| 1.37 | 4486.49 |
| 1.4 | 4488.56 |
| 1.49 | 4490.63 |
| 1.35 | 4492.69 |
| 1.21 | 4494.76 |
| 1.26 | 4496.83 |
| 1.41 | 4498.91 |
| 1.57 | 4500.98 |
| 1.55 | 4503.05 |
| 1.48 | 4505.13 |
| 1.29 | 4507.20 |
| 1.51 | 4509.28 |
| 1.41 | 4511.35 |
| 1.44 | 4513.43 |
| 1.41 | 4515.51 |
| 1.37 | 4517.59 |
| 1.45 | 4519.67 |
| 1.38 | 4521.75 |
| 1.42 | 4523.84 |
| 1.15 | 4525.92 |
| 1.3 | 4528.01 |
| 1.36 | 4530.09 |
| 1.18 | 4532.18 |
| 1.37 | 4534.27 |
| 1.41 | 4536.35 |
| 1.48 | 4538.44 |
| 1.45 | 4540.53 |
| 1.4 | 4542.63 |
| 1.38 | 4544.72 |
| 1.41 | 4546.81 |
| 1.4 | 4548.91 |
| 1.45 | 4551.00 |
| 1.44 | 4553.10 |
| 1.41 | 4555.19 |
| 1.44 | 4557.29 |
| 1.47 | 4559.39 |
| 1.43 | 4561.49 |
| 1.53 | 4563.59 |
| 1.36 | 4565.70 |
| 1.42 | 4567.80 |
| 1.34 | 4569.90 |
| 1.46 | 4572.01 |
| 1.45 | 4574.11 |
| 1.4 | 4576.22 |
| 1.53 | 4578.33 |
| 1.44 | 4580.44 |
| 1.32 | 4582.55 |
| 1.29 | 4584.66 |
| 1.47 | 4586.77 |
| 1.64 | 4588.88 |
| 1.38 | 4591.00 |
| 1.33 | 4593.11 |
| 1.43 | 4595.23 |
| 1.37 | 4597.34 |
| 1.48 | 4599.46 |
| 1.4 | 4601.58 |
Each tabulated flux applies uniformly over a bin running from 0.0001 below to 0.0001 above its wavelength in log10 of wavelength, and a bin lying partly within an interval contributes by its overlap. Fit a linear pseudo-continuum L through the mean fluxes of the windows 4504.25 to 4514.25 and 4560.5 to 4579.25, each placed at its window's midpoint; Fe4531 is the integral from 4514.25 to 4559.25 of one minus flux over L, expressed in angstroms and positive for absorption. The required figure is 1.4 angstroms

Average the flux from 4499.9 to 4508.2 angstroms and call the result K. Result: 1.47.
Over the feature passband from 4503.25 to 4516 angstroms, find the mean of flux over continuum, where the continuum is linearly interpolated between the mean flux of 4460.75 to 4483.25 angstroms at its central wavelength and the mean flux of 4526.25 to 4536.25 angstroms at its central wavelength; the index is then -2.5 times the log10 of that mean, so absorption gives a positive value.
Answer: -0.11 mag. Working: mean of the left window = 1.27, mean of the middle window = 1.43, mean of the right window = 1.3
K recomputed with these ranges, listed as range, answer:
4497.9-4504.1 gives 1.51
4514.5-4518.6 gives 1.39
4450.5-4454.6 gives 1.2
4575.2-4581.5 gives 1.46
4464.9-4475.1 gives 1.28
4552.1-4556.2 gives 1.43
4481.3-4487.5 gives 1.38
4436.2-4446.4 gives 1.34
